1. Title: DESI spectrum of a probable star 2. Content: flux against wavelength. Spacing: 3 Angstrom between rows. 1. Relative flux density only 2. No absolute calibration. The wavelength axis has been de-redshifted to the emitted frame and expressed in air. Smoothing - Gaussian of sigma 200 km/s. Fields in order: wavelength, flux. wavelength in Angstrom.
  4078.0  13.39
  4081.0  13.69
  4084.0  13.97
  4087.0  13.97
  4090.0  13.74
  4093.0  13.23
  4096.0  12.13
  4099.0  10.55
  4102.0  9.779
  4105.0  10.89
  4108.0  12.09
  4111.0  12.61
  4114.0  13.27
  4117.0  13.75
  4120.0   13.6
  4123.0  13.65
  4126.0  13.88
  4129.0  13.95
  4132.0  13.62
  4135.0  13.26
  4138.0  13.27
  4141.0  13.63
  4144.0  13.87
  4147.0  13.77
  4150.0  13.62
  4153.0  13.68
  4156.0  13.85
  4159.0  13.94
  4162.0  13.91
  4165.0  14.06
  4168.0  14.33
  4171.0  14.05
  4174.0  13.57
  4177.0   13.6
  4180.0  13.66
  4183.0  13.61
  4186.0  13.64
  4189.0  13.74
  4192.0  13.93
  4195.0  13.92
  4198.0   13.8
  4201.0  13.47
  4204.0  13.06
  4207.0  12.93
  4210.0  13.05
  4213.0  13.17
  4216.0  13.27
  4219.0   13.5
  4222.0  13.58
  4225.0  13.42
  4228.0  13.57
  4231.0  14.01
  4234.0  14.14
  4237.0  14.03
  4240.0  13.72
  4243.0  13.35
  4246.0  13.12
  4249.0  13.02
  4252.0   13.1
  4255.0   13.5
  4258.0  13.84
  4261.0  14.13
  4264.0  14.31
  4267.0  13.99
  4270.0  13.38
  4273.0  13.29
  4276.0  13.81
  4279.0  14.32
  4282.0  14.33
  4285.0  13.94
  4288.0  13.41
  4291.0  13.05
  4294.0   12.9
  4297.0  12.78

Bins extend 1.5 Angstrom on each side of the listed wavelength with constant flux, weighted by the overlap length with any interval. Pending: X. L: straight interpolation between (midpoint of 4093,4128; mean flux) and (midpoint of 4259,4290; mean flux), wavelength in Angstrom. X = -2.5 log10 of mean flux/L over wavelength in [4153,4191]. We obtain -0.07 mag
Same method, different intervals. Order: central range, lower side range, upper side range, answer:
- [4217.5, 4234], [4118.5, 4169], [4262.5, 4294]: 0.01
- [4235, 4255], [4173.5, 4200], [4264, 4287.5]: 0.03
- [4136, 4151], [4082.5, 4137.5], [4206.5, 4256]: -0.05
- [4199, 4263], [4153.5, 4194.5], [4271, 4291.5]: 0.02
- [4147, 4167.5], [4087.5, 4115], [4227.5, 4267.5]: -0.10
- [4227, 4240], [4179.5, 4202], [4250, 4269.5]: -0.01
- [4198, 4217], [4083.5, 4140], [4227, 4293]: 0.02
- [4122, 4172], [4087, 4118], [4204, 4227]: -0.09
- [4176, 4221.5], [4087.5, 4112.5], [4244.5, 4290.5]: -0.04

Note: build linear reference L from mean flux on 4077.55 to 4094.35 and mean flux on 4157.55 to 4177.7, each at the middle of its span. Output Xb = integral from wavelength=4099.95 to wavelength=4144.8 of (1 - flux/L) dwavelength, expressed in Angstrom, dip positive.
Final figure 2.72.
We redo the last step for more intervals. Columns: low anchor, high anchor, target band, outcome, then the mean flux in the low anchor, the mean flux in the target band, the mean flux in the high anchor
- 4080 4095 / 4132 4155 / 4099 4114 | 2.4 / 13.7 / 11.5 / 13.6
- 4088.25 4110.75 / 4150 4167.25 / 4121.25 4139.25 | -1.0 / 11.8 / 13.6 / 13.9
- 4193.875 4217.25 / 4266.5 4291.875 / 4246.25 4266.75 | 0.0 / 13.3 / 13.6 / 13.7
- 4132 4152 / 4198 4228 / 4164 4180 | -0.5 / 13.6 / 13.9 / 13.3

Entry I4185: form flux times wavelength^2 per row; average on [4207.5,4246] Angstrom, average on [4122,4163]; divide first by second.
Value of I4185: 1.03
